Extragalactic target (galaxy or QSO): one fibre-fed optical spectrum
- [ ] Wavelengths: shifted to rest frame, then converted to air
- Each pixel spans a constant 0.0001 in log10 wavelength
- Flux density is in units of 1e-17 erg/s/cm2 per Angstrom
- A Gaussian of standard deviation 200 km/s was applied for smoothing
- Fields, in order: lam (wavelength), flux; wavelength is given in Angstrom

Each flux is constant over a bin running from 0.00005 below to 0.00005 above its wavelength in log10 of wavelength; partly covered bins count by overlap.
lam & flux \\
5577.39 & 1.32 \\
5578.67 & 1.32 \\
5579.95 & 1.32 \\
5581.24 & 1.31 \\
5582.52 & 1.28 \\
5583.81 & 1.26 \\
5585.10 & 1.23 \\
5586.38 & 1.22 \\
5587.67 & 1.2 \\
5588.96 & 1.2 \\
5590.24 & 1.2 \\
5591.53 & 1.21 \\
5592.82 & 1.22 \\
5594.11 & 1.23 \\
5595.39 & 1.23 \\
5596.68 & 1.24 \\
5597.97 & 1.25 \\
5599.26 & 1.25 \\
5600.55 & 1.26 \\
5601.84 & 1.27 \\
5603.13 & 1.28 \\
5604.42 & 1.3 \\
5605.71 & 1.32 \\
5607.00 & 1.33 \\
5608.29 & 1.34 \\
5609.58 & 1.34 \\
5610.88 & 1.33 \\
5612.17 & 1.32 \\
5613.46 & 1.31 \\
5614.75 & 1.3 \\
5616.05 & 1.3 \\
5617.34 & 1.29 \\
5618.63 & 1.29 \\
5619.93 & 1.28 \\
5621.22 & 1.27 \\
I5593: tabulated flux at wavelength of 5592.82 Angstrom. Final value 1.22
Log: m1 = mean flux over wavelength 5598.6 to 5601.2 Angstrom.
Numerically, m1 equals 1.25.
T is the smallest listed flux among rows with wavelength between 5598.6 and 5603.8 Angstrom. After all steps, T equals 1.25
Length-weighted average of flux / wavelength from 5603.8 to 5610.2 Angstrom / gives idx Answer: 1.33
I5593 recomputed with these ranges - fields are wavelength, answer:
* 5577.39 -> 1.32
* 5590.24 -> 1.2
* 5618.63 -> 1.29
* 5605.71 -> 1.32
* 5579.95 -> 1.32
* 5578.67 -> 1.32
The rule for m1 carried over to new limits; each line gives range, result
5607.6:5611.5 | 1.33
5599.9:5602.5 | 1.26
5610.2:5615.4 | 1.31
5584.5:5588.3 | 1.22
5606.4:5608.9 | 1.34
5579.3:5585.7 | 1.28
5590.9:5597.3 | 1.23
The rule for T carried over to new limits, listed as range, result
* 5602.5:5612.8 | 1.28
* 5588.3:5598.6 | 1.2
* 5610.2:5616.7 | 1.3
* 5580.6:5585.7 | 1.23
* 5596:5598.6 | 1.24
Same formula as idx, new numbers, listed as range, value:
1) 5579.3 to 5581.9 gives 1.32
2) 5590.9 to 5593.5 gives 1.21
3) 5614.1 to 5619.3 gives 1.29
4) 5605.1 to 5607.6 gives 1.33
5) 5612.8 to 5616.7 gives 1.3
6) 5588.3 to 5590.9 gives 1.2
